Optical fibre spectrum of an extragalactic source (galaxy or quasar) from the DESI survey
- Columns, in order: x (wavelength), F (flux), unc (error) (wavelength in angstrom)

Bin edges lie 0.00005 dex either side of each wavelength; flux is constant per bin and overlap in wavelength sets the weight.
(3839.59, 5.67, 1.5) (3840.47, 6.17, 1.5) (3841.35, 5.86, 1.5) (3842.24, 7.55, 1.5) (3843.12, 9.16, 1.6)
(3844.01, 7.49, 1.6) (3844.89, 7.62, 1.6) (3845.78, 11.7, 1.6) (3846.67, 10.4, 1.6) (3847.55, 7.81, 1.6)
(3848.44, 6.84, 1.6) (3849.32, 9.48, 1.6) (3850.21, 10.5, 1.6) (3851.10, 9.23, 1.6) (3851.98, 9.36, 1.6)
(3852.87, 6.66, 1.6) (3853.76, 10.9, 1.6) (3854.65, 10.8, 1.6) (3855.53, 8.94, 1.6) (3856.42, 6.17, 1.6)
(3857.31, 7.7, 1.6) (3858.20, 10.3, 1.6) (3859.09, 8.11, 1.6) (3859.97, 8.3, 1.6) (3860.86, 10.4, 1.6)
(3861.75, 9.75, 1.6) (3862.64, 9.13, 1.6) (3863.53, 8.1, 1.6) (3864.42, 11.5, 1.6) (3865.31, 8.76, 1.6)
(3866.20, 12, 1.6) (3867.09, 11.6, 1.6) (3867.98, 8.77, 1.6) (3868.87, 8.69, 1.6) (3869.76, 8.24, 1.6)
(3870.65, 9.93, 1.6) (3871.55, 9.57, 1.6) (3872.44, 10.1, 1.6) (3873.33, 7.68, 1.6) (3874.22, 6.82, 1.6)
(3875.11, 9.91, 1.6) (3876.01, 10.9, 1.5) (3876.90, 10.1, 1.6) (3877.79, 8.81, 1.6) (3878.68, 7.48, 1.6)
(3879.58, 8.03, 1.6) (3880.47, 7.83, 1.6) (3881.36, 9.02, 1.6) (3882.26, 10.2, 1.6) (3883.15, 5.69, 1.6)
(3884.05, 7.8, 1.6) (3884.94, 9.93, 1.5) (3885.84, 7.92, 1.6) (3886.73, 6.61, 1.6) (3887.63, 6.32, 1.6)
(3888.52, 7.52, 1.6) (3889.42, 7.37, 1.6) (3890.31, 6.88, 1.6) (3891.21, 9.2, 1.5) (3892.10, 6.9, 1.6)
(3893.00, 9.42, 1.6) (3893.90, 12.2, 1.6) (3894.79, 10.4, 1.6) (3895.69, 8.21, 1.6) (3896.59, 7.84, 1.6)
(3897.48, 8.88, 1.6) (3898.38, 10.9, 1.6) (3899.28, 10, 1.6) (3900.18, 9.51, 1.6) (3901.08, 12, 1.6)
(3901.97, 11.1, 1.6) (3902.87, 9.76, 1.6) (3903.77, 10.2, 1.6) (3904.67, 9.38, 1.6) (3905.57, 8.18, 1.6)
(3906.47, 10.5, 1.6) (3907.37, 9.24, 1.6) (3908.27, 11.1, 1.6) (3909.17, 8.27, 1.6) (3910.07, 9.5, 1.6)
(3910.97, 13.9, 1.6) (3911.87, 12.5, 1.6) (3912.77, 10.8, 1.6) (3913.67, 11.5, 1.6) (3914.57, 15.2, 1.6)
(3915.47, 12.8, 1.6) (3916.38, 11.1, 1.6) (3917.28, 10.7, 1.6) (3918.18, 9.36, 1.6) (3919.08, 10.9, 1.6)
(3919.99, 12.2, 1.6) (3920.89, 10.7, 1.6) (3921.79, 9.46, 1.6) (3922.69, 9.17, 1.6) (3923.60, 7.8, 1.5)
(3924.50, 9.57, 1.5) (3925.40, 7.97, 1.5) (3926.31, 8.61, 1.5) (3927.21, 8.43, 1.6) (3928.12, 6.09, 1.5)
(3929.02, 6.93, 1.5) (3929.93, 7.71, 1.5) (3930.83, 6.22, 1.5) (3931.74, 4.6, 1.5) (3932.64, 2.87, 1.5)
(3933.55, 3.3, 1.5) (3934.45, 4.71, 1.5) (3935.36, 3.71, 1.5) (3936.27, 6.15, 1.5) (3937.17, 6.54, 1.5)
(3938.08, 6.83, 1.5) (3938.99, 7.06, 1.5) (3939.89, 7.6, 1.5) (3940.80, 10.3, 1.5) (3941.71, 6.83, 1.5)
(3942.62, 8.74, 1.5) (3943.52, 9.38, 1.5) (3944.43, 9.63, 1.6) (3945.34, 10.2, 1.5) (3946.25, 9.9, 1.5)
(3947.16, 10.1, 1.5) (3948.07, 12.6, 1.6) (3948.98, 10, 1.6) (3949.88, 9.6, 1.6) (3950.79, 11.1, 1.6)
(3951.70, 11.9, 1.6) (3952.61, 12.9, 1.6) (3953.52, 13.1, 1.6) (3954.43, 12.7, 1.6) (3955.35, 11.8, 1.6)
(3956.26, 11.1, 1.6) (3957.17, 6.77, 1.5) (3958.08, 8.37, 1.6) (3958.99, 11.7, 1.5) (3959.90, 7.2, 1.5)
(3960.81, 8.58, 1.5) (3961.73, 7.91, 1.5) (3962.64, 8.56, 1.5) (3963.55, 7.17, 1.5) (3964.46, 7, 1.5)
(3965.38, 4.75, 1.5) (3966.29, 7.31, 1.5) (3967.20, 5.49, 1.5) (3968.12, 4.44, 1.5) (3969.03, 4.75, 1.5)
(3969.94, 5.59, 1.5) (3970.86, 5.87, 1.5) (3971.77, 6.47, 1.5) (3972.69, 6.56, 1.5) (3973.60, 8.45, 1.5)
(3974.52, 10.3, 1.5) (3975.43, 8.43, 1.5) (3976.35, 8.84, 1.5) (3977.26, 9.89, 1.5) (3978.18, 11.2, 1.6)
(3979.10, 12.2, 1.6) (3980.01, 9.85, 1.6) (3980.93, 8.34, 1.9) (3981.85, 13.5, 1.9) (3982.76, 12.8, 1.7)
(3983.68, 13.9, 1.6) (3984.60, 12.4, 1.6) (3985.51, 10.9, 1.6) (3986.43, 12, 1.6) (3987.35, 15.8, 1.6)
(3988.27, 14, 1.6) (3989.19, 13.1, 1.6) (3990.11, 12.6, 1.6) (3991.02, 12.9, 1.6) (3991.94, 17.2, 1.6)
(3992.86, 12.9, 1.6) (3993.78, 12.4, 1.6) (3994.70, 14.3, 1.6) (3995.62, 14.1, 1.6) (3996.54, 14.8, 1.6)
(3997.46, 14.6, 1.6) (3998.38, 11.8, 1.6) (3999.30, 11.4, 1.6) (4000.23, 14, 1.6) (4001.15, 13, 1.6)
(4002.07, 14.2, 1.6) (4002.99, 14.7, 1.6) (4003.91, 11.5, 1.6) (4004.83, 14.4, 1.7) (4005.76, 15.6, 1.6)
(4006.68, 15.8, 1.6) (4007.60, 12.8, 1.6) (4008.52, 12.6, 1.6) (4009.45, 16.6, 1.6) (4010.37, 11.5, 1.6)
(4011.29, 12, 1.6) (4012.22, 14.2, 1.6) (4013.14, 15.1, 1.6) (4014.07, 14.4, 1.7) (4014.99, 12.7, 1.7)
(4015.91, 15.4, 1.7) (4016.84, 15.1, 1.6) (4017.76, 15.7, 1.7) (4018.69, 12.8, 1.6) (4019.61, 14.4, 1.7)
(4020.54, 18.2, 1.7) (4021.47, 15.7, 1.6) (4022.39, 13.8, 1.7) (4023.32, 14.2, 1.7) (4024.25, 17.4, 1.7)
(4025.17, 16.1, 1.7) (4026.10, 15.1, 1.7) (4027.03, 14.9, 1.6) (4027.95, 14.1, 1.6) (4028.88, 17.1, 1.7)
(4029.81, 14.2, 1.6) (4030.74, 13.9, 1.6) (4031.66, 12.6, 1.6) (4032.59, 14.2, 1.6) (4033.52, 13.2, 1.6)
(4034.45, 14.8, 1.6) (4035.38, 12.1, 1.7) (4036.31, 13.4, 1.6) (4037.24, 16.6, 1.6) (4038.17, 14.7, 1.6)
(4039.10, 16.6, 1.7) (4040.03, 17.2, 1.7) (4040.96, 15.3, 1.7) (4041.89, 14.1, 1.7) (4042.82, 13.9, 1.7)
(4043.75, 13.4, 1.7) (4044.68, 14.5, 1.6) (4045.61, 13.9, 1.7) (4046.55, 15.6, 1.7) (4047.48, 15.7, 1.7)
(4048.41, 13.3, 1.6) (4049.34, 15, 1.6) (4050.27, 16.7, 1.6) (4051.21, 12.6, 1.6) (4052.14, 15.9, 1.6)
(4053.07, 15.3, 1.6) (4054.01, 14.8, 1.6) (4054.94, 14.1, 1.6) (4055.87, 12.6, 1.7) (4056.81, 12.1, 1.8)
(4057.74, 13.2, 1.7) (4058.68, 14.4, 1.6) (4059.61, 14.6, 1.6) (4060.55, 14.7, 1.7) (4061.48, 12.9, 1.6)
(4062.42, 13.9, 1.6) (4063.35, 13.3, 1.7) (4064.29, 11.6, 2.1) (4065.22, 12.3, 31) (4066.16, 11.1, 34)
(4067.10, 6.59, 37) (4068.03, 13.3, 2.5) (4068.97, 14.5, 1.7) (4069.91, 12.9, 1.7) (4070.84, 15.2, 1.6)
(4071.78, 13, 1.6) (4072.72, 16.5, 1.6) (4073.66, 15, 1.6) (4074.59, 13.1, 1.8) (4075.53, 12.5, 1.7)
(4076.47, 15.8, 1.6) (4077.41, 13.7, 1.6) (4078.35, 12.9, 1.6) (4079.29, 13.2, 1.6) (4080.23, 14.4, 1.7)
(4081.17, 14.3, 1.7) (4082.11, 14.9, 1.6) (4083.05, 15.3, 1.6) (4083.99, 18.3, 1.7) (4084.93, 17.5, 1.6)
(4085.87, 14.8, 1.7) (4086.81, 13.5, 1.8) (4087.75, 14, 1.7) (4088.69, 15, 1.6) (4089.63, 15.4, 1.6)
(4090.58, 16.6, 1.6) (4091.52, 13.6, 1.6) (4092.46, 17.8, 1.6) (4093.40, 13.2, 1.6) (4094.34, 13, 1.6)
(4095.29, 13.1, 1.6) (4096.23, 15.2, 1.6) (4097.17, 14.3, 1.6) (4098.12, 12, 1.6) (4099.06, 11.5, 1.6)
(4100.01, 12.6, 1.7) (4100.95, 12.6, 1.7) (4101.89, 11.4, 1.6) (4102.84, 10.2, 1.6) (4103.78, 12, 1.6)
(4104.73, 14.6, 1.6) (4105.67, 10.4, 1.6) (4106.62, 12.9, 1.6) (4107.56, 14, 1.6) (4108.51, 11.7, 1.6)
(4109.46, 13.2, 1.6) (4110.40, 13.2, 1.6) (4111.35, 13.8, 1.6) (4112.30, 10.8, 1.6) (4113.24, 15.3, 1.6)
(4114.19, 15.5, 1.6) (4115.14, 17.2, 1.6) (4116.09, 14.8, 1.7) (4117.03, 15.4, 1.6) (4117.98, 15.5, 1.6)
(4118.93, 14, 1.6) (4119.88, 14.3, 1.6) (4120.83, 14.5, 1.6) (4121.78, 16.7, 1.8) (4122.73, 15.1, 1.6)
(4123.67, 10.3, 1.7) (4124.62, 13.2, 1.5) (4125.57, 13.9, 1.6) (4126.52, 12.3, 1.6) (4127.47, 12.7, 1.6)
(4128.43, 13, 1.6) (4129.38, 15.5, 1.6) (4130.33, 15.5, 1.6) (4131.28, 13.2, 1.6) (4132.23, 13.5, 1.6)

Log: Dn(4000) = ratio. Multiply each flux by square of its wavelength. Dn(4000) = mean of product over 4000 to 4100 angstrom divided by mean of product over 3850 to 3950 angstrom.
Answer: 1.71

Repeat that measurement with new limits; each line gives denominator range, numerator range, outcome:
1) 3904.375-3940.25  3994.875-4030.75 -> 1.73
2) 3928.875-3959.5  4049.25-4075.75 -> 1.66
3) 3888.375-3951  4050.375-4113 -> 1.63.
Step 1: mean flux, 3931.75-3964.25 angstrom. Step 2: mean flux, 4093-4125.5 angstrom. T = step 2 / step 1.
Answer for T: 1.55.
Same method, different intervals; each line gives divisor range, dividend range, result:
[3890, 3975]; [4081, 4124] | 1.58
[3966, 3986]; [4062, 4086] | 1.54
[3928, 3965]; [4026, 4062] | 1.71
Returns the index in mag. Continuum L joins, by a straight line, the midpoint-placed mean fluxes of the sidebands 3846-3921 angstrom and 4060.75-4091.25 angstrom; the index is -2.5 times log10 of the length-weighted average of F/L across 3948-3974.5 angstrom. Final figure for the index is 0.29 mag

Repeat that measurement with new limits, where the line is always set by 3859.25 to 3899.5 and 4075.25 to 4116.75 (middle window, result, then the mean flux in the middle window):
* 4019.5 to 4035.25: -0.204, 14.9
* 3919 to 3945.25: 0.314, 7.57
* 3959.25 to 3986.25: 0.273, 8.64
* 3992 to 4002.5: -0.165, 13.5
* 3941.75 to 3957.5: -0.007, 10.6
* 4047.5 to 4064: -0.089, 14.1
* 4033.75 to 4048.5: -0.163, 14.7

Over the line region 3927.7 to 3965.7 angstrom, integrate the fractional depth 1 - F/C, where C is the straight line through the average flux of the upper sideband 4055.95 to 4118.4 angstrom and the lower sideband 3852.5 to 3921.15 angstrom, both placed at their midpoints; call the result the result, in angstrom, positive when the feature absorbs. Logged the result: 8.59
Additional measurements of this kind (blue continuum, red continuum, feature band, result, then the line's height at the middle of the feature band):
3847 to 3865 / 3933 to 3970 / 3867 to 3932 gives -4.1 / 8.73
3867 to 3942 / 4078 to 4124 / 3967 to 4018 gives -4.0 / 11.1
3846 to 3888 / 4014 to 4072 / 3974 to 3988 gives 1.1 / 12.4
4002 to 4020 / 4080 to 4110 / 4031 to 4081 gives 0.1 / 14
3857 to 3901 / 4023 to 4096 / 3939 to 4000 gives 7.3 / 11.6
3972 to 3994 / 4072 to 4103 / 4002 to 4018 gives -2.4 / 12.3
